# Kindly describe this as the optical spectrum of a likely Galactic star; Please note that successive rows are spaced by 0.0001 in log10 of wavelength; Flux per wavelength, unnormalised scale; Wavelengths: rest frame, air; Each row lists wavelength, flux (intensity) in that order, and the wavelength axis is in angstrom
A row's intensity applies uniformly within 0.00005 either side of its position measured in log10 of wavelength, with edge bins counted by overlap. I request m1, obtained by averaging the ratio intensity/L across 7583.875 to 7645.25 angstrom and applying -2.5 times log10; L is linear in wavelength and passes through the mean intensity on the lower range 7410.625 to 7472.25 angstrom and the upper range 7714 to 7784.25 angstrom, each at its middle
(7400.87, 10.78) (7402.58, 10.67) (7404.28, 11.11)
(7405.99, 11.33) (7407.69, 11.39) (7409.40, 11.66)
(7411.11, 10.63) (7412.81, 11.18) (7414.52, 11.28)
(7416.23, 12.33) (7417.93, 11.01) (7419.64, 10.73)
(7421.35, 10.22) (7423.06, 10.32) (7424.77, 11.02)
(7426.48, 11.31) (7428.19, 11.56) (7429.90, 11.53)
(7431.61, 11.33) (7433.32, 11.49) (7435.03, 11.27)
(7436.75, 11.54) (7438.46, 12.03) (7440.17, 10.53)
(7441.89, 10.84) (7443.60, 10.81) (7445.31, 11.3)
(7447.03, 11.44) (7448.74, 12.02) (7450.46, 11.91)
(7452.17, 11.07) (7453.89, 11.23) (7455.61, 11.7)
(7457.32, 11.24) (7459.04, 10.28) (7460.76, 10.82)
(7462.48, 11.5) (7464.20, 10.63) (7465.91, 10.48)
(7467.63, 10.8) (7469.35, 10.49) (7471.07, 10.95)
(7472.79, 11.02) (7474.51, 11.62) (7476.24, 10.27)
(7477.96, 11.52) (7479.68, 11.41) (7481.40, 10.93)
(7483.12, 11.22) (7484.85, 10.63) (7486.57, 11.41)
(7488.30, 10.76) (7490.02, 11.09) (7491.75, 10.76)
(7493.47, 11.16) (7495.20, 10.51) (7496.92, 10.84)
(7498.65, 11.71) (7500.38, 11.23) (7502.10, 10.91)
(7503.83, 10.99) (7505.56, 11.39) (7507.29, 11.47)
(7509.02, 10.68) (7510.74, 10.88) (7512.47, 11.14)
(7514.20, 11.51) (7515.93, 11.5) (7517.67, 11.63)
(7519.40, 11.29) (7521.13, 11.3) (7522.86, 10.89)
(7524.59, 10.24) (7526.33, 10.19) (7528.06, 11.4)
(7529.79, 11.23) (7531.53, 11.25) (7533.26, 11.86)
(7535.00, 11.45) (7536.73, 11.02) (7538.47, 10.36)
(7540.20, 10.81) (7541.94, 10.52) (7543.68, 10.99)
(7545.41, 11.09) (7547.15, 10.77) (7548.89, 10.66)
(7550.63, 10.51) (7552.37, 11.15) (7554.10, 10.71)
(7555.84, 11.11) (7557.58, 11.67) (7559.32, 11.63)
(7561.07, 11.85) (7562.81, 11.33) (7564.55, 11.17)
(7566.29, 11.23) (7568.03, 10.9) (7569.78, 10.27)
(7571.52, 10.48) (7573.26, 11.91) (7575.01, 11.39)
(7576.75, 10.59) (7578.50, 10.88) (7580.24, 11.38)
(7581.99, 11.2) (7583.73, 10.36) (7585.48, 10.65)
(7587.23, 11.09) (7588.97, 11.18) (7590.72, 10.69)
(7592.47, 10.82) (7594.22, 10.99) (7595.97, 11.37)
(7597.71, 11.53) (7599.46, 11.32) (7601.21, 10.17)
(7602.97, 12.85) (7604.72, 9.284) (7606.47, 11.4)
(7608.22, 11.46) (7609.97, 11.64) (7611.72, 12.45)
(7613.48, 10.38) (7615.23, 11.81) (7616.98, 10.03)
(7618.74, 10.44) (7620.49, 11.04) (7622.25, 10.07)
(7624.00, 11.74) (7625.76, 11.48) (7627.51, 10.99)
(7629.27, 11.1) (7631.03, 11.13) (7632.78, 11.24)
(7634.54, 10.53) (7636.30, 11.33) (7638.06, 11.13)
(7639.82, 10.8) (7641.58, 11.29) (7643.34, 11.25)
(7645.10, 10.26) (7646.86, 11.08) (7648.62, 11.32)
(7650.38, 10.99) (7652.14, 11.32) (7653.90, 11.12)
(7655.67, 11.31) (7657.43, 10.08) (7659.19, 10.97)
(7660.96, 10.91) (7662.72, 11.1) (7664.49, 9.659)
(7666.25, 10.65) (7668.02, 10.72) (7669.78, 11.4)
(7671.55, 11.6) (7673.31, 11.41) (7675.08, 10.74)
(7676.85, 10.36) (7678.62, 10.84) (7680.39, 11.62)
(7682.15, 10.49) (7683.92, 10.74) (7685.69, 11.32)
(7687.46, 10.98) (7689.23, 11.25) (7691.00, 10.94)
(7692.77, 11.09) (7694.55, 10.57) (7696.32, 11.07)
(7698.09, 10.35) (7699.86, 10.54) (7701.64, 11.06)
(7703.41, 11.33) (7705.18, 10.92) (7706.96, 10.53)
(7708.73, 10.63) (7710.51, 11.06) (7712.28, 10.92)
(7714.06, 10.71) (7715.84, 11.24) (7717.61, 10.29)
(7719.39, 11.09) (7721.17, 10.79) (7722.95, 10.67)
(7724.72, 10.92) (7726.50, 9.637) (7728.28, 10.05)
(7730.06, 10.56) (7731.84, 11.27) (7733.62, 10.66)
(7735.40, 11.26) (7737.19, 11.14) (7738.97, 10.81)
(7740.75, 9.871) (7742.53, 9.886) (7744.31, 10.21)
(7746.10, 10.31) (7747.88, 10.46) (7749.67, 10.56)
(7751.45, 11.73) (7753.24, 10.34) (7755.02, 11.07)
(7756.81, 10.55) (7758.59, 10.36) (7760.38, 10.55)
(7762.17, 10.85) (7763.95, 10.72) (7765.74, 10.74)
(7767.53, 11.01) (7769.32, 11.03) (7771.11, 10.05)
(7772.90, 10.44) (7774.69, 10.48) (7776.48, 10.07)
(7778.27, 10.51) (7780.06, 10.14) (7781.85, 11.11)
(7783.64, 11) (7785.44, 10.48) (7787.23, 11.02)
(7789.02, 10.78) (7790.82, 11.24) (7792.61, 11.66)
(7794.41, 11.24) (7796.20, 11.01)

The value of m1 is -0.020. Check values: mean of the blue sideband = 11.1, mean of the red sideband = 10.6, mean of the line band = 11.1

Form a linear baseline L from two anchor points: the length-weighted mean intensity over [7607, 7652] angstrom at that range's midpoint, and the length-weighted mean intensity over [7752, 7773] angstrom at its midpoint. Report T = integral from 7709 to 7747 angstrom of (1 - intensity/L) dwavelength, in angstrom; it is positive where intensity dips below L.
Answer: 0.5 angstrom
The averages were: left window 11.1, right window 10.7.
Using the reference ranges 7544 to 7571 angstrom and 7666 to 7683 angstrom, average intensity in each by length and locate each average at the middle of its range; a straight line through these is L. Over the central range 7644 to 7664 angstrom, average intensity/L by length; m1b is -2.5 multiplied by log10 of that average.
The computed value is 0.01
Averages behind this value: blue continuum 11.1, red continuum 11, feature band 10.9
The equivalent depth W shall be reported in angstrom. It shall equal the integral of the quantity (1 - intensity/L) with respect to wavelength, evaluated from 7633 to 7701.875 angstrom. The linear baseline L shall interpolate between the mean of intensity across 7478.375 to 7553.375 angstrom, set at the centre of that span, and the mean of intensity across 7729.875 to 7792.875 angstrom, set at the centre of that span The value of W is -0.7 angstrom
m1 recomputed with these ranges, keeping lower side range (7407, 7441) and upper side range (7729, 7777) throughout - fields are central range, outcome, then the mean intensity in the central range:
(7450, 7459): -0.014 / 11.3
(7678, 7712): -0.018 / 10.9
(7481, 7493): 0.013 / 11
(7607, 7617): -0.052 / 11.4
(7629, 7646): -0.016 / 11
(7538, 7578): -0.003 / 11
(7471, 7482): 0.001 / 11.1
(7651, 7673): -0.013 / 10.9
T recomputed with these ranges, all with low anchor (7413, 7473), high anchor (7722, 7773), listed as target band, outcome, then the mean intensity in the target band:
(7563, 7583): -0.23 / 11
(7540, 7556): 0.21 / 10.8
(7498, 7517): -0.32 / 11.2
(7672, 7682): -0.23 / 11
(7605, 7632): -0.66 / 11.1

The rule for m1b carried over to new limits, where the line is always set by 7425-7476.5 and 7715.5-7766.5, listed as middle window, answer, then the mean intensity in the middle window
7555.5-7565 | -0.05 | 11.5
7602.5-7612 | -0.05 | 11.4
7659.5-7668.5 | 0.02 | 10.6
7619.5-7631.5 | -0.02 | 11.1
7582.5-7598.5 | -0.01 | 11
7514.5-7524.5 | -0.02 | 11.2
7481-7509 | 0.00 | 11.1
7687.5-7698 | -0.02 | 10.9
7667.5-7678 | -0.03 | 11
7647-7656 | -0.04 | 11.2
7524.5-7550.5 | 0.01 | 10.9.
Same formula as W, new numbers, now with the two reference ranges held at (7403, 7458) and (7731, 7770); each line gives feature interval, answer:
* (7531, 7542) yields 0.0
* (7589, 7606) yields -0.1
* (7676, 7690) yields -0.2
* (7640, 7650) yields -0.1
